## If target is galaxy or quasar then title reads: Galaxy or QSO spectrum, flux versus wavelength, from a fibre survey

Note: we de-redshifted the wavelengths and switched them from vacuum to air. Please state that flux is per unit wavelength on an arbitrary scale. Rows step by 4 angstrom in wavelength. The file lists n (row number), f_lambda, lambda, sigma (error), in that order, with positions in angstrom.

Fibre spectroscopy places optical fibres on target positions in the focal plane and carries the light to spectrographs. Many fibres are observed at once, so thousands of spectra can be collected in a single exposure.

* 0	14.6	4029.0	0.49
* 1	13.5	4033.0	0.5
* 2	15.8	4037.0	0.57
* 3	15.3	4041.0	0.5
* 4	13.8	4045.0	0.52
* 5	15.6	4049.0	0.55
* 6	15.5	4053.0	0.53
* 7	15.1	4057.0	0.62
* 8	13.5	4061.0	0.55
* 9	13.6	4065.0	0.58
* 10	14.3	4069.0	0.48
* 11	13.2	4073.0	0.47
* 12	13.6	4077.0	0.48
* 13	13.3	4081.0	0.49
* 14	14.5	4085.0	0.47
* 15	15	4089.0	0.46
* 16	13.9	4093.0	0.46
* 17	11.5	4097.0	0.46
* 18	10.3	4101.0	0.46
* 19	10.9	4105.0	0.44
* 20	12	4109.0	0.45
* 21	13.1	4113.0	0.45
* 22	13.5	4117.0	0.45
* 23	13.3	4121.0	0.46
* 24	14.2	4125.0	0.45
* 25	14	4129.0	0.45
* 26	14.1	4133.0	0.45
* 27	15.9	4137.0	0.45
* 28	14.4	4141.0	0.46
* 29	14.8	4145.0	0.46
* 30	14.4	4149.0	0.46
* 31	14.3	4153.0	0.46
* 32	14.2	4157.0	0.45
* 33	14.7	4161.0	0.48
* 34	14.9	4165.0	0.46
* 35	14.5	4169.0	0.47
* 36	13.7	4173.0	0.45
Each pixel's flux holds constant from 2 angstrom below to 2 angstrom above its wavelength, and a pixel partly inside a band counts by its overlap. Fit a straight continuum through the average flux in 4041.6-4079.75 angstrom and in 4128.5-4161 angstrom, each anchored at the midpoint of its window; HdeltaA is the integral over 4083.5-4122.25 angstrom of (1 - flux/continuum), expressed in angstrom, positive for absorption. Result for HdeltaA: 4.40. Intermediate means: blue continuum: 14.3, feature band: 12.8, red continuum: 14.5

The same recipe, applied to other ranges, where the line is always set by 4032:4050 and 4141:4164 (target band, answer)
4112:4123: 0.96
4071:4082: 1.01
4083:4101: 1.63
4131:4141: -0.23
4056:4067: 0.59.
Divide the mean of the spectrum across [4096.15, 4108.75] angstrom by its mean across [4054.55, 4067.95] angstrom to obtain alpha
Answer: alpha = 0.8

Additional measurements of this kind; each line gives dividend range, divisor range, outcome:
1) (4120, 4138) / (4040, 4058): 0.95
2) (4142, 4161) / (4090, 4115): 1.20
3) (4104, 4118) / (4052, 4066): 0.86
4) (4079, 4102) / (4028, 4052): 0.89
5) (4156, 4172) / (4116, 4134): 1.05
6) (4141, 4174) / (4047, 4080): 1.01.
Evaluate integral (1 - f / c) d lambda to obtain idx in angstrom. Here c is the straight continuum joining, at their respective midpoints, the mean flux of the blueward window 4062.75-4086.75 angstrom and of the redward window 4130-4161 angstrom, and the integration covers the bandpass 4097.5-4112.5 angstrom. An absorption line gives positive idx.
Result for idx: 2.96 angstrom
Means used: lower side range 13.7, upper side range 14.6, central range 11.3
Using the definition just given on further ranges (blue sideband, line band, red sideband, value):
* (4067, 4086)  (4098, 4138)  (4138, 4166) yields 3.34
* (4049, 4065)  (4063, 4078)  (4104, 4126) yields 0.60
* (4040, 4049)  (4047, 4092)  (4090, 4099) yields -1.50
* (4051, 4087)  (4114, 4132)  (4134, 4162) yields 0.91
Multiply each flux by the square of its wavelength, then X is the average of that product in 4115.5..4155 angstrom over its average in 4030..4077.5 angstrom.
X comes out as 1.03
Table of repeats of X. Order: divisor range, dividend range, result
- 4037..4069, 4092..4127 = 0.87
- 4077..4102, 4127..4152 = 1.13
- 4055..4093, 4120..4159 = 1.06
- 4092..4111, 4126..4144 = 1.28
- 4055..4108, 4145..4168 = 1.14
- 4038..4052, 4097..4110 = 0.76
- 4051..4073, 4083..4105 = 0.91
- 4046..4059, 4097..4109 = 0.74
